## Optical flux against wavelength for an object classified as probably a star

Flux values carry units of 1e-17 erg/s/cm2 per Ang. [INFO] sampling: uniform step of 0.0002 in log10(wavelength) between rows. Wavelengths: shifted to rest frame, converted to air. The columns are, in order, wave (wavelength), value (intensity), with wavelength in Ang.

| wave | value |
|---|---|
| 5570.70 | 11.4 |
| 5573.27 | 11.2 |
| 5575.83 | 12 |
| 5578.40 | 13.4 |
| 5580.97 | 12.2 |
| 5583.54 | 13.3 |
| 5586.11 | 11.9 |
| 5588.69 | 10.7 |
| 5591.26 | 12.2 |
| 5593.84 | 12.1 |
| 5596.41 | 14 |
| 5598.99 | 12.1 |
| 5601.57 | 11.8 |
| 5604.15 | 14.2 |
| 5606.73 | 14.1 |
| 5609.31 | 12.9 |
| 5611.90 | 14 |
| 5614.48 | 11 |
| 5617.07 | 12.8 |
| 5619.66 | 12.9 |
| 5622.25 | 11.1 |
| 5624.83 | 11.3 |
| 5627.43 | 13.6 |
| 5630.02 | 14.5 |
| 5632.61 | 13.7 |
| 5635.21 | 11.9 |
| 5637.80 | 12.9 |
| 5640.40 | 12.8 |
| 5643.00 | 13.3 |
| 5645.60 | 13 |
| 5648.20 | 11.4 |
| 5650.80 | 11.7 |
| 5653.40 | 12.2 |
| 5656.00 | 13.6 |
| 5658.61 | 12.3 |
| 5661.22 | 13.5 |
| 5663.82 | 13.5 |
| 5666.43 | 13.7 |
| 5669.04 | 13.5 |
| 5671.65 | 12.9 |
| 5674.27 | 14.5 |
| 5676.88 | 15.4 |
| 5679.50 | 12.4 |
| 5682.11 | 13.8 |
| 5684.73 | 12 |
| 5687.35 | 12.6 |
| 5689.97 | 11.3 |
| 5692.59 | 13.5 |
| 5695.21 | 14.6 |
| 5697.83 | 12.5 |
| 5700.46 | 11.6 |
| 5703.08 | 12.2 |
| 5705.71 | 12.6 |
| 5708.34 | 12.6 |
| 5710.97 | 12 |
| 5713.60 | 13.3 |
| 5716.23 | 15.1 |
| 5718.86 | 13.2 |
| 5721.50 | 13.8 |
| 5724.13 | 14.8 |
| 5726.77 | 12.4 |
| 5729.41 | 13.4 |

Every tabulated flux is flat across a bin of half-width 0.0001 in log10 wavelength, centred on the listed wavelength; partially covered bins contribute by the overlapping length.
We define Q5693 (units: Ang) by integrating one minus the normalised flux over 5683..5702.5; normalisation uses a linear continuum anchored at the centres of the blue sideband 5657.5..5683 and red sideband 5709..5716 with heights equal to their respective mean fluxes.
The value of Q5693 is 1.0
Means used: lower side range 13.6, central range 12.6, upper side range 13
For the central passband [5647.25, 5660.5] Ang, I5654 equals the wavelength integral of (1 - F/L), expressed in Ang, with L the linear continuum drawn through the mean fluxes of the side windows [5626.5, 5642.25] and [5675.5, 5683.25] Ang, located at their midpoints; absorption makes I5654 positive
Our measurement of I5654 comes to 1.2 Ang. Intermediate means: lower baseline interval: 13.2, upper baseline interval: 13.9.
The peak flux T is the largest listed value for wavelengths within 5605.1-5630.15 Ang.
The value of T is 14.5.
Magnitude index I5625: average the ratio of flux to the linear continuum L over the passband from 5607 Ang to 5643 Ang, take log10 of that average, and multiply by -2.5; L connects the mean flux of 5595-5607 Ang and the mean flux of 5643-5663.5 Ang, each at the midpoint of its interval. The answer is 0.011 mag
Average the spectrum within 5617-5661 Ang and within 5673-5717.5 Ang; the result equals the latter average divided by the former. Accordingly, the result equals 1.03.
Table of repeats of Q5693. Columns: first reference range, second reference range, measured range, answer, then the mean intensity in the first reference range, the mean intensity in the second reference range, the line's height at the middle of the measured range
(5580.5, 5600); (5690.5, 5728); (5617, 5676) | -1.0 Ang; 12.3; 13.1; 12.7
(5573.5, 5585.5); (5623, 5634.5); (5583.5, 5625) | 1.1 Ang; 12.6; 13.1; 12.8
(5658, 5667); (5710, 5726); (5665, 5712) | 1.7 Ang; 13.3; 13.7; 13.5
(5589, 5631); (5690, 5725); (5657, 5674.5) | -0.5 Ang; 12.7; 13.1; 13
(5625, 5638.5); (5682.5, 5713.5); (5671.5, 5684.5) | -1.0 Ang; 13.2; 12.6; 12.7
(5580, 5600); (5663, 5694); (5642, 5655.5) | 0.6 Ang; 12.3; 13.3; 12.9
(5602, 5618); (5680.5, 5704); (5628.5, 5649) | 0.0 Ang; 13.1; 12.7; 13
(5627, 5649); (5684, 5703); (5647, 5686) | -0.9 Ang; 13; 12.6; 12.8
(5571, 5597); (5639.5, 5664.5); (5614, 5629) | 0.3 Ang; 12.2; 12.7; 12.5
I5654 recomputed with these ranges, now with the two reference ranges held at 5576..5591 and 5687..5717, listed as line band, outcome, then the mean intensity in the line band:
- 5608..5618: -0.22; 12.7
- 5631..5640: -0.28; 12.9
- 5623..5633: -0.52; 13.1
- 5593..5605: -0.47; 12.8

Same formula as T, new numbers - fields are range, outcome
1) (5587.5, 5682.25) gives 15.4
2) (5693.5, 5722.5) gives 15.1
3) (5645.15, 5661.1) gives 13.6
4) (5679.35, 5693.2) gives 13.8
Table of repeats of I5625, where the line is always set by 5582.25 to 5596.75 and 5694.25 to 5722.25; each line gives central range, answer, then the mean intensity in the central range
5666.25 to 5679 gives -0.09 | 13.9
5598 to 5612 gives -0.07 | 13.1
